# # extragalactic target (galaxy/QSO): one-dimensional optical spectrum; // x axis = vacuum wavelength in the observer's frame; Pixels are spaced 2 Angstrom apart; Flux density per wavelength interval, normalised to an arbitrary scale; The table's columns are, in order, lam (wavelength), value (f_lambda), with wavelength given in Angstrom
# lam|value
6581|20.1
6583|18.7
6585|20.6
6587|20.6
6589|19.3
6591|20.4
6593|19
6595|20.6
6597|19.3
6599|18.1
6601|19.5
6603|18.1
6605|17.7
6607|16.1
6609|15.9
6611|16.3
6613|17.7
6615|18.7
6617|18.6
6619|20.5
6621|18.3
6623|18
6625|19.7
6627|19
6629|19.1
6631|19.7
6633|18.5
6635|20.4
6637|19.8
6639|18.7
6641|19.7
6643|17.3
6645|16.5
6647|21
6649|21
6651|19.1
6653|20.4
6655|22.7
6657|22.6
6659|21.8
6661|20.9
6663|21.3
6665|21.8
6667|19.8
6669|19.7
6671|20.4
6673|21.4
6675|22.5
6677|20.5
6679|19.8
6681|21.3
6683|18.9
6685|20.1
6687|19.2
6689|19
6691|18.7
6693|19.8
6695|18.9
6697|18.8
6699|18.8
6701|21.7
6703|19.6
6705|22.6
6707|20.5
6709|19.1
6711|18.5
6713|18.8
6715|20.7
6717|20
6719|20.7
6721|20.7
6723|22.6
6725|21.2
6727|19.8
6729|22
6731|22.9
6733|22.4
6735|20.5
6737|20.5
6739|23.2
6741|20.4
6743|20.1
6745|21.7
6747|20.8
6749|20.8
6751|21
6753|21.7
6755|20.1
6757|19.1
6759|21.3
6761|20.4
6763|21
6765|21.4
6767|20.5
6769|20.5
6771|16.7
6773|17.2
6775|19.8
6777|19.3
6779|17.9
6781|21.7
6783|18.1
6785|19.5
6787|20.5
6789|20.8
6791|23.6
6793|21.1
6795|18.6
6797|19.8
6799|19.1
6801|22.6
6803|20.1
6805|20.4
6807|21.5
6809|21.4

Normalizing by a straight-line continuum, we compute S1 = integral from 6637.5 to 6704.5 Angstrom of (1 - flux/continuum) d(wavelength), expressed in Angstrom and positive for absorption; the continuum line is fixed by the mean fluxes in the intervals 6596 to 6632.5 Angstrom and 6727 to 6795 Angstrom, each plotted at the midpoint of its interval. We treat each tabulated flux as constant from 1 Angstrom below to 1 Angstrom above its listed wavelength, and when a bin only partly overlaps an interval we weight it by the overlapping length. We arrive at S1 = -3.3 Angstrom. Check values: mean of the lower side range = 18.4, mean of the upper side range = 20.5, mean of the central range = 20.1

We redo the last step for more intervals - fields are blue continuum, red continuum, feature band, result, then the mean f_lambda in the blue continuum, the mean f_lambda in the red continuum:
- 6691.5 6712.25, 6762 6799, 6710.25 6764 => -2.80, 19.8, 19.9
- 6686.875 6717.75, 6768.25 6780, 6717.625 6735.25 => -1.96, 19.7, 18.5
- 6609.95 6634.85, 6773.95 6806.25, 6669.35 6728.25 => -2.34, 18.7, 20.2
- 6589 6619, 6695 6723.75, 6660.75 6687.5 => -1.36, 18.4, 20.2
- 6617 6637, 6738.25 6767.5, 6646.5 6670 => -1.63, 19.2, 20.9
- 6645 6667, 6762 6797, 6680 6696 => 0.93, 21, 19.9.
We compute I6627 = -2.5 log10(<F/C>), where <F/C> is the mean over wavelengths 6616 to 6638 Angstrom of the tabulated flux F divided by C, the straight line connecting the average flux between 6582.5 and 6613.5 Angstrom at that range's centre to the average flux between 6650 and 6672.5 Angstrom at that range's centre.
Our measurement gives 0.03 mag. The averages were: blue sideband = 18.6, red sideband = 21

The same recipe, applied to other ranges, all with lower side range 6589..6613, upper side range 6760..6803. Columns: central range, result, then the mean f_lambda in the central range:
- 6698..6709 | -0.07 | 20.5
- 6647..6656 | -0.11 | 20.8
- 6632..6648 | -0.02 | 19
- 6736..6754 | -0.08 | 21.1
